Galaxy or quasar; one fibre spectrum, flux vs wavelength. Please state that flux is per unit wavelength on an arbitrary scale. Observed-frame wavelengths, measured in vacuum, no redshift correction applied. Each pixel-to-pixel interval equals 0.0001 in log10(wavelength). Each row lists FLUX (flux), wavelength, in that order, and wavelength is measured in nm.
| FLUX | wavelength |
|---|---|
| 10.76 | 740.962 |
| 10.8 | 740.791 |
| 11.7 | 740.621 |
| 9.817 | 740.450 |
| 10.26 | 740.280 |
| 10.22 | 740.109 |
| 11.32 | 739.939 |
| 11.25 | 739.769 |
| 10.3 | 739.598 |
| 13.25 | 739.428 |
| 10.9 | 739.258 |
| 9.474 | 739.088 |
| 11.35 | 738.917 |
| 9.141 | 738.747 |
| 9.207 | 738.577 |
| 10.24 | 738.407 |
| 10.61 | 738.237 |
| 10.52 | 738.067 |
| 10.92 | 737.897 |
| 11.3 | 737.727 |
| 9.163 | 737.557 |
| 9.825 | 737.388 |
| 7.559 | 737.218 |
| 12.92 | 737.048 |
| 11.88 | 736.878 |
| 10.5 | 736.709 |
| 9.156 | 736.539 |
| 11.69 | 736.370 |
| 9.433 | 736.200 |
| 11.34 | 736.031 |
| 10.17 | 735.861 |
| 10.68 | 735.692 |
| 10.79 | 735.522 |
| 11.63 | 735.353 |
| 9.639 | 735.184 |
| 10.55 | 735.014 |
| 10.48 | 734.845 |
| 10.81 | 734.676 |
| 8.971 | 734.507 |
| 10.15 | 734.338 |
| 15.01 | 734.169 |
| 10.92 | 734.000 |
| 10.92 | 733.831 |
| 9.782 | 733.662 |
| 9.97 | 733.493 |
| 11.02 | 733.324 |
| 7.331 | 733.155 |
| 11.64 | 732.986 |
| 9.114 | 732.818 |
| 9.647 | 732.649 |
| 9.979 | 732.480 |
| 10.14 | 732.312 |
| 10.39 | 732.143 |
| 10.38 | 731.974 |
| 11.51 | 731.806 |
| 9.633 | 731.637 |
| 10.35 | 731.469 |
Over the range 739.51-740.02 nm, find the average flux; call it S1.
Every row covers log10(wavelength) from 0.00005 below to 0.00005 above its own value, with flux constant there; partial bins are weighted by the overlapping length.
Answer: 11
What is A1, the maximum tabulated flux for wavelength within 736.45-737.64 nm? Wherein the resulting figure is 12.92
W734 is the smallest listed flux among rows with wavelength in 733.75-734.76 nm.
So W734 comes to 8.971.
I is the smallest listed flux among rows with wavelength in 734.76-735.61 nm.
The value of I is 9.639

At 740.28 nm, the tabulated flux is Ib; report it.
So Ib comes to 10.26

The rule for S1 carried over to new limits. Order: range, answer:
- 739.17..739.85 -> 11.4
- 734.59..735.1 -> 10.6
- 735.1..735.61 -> 10.7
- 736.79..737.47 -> 10.5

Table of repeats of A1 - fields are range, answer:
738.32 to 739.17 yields 11.35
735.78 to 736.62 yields 11.69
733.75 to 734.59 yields 15.01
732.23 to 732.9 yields 10.14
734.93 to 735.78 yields 11.63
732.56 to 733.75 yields 11.64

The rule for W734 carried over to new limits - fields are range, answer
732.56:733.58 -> 7.331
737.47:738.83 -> 9.141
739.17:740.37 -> 10.22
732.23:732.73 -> 9.647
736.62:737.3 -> 7.559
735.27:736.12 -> 10.17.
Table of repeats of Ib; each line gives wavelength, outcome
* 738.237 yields 10.61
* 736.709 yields 10.5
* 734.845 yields 10.48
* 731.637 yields 9.633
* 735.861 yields 10.17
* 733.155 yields 7.331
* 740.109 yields 10.22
